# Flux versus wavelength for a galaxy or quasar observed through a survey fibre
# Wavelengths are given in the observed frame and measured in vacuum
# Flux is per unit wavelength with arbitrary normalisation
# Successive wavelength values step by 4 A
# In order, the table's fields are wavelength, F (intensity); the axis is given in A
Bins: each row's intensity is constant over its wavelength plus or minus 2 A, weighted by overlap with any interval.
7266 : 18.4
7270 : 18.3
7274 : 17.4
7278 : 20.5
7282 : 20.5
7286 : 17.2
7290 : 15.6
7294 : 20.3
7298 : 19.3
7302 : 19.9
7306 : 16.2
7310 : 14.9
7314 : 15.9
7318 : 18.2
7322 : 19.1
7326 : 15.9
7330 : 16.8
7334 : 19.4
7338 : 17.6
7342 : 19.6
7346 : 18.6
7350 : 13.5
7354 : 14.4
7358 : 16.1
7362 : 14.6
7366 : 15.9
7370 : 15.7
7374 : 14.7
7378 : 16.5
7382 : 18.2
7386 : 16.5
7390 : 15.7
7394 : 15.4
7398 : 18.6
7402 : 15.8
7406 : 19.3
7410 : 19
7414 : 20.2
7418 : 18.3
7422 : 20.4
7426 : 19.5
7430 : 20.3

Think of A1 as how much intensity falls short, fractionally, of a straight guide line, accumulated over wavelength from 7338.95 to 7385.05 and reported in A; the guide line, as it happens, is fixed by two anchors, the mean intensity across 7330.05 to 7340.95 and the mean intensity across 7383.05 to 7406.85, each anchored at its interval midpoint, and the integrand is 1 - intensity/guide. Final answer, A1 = 3.7 A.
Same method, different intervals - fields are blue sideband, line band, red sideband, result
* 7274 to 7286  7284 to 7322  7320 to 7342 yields 2.4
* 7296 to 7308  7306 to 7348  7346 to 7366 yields -1.7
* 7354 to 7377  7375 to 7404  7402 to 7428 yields 1.0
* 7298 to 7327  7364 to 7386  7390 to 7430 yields 2.2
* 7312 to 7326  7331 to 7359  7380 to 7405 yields 0.3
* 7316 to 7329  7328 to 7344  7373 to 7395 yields -0.9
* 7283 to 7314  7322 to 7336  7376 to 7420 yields 0.0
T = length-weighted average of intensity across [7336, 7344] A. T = 18.6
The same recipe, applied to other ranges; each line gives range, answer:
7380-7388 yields 17.4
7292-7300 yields 19.8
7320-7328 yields 17.5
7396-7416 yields 18.6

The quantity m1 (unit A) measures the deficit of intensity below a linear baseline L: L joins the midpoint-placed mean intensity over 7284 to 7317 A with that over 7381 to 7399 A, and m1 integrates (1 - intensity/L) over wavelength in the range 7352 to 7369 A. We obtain 1.7 A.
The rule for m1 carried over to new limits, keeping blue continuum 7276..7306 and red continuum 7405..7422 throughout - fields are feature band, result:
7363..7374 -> 2.11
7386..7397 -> 1.86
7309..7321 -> 1.43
